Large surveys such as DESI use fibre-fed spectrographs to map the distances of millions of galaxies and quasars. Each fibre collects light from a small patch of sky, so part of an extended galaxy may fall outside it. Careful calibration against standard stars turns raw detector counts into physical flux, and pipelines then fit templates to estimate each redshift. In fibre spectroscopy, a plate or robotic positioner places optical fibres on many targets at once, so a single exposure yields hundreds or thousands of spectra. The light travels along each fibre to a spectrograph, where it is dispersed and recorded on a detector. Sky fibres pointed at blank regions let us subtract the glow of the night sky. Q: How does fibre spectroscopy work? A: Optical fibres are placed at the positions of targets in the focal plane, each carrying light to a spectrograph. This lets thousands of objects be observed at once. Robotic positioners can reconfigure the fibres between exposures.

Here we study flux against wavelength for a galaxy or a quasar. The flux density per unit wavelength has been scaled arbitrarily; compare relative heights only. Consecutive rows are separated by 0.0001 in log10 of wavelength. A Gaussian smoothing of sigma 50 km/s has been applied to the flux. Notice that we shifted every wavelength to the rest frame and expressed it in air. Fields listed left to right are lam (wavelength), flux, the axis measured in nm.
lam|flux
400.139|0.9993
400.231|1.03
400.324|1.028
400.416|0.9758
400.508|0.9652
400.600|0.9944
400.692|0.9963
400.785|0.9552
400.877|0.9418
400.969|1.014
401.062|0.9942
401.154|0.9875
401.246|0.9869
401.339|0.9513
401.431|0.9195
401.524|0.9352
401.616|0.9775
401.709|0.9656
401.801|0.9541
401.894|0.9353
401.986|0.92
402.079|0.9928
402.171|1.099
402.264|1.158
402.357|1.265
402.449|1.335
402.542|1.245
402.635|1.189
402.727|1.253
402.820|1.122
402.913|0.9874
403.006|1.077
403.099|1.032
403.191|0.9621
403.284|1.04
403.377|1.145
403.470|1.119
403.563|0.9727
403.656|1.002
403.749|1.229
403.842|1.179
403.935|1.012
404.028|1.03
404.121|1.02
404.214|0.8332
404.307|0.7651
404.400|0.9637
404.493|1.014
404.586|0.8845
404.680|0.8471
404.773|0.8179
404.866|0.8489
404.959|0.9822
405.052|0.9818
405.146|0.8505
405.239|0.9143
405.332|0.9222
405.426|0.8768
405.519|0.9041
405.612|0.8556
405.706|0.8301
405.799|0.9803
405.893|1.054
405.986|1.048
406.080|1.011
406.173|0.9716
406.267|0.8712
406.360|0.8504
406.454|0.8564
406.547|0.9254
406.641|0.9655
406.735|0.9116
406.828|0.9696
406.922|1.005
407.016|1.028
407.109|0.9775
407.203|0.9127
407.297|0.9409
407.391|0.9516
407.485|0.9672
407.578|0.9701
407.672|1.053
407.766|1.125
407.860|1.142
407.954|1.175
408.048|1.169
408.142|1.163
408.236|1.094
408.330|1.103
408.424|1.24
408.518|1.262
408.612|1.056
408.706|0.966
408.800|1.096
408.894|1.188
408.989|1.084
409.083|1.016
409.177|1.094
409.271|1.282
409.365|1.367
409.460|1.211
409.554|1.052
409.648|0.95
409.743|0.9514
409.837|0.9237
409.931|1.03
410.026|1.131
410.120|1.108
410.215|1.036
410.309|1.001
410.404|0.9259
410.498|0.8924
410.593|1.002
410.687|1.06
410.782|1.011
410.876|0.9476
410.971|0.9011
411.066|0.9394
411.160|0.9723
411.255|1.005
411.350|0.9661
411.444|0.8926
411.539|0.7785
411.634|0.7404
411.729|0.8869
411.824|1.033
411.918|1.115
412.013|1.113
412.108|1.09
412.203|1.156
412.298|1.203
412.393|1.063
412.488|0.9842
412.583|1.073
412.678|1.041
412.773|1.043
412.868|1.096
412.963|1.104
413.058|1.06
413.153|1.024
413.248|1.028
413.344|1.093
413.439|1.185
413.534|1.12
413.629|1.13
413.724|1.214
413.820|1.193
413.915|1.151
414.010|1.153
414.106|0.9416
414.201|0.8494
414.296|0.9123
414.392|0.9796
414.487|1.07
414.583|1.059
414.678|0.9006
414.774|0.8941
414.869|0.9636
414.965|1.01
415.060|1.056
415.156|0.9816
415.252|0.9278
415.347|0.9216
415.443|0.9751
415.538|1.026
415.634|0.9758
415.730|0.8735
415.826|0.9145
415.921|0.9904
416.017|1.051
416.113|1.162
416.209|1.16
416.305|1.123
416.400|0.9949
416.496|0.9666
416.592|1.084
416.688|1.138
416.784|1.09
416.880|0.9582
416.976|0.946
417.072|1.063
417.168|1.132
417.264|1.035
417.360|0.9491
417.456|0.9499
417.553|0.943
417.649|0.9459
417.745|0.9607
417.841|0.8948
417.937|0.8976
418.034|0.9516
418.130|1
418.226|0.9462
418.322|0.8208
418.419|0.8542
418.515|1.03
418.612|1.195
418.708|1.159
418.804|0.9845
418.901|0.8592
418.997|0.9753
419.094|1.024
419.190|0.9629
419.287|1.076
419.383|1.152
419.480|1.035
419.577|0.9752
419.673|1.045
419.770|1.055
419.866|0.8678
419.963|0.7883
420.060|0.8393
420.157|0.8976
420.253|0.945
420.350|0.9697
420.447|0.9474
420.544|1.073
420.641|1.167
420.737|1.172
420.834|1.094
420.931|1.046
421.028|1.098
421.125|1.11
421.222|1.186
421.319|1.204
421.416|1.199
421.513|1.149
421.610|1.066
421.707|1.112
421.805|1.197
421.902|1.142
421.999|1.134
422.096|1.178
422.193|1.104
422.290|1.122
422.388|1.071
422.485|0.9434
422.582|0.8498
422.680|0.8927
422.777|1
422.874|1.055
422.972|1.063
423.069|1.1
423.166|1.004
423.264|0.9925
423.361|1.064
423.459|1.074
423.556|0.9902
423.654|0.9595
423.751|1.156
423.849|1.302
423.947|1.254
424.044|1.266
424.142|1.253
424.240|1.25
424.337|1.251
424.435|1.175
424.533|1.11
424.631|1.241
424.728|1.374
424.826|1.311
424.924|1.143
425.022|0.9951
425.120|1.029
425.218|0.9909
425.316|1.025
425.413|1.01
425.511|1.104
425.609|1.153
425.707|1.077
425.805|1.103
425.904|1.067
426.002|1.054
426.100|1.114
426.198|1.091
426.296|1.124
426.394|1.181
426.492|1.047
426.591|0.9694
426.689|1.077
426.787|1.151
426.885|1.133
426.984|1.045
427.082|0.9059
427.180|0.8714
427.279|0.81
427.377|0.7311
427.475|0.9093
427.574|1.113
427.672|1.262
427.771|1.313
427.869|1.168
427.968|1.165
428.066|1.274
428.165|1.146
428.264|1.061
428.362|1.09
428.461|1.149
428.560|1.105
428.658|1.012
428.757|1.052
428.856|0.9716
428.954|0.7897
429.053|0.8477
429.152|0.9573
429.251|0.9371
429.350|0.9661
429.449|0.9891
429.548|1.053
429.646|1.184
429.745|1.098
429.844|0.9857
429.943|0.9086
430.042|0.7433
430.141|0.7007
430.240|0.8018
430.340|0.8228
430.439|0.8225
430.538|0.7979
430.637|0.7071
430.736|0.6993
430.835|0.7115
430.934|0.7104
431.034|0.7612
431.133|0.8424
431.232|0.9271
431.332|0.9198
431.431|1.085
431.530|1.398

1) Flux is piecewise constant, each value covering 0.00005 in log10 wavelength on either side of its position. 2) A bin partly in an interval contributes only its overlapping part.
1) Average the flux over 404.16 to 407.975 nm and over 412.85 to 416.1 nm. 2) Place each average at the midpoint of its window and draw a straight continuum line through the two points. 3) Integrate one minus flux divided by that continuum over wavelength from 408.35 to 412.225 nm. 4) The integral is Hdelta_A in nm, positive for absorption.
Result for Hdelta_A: -0.20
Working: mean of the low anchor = 0.944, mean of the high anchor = 1.02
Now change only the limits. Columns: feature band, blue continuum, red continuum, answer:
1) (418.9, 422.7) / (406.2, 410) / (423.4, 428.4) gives 0.15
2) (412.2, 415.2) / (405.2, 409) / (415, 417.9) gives -0.14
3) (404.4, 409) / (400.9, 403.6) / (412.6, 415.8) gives 0.23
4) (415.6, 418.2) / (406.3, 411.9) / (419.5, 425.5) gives 0.13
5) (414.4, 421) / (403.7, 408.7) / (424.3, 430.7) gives 0.09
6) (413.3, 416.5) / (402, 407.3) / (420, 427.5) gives 0.04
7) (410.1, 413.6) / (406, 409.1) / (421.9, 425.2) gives 0.11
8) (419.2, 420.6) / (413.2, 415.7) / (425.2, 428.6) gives 0.09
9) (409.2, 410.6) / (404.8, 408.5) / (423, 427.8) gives -0.08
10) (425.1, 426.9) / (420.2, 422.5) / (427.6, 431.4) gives -0.10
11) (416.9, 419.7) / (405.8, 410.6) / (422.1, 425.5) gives 0.23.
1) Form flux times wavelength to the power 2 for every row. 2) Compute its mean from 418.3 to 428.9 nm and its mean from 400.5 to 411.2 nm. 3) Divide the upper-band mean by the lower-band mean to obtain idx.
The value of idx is 1.15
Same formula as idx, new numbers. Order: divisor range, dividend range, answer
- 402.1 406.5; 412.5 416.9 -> 1.09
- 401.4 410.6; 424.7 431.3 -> 1.09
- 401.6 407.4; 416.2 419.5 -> 1.08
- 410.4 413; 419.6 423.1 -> 1.10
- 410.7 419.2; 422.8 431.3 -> 1.08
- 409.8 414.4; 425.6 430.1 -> 1.09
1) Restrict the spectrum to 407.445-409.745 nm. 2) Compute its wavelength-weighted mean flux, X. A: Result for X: 1.11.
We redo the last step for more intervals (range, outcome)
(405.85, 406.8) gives 0.947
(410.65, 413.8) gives 1.03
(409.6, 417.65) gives 1.02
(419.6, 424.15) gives 1.07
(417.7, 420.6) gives 0.973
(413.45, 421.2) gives 1.01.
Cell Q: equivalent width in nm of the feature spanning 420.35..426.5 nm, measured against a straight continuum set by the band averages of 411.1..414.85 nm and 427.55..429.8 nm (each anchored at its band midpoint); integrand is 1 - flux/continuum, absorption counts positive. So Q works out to -0.275 nm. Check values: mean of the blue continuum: 1.03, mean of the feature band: 1.11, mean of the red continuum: 1.07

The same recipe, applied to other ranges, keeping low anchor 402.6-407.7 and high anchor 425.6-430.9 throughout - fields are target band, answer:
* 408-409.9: -0.26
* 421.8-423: -0.07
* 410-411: -0.02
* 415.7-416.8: -0.07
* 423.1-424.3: -0.17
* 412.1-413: -0.09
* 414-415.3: 0.01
